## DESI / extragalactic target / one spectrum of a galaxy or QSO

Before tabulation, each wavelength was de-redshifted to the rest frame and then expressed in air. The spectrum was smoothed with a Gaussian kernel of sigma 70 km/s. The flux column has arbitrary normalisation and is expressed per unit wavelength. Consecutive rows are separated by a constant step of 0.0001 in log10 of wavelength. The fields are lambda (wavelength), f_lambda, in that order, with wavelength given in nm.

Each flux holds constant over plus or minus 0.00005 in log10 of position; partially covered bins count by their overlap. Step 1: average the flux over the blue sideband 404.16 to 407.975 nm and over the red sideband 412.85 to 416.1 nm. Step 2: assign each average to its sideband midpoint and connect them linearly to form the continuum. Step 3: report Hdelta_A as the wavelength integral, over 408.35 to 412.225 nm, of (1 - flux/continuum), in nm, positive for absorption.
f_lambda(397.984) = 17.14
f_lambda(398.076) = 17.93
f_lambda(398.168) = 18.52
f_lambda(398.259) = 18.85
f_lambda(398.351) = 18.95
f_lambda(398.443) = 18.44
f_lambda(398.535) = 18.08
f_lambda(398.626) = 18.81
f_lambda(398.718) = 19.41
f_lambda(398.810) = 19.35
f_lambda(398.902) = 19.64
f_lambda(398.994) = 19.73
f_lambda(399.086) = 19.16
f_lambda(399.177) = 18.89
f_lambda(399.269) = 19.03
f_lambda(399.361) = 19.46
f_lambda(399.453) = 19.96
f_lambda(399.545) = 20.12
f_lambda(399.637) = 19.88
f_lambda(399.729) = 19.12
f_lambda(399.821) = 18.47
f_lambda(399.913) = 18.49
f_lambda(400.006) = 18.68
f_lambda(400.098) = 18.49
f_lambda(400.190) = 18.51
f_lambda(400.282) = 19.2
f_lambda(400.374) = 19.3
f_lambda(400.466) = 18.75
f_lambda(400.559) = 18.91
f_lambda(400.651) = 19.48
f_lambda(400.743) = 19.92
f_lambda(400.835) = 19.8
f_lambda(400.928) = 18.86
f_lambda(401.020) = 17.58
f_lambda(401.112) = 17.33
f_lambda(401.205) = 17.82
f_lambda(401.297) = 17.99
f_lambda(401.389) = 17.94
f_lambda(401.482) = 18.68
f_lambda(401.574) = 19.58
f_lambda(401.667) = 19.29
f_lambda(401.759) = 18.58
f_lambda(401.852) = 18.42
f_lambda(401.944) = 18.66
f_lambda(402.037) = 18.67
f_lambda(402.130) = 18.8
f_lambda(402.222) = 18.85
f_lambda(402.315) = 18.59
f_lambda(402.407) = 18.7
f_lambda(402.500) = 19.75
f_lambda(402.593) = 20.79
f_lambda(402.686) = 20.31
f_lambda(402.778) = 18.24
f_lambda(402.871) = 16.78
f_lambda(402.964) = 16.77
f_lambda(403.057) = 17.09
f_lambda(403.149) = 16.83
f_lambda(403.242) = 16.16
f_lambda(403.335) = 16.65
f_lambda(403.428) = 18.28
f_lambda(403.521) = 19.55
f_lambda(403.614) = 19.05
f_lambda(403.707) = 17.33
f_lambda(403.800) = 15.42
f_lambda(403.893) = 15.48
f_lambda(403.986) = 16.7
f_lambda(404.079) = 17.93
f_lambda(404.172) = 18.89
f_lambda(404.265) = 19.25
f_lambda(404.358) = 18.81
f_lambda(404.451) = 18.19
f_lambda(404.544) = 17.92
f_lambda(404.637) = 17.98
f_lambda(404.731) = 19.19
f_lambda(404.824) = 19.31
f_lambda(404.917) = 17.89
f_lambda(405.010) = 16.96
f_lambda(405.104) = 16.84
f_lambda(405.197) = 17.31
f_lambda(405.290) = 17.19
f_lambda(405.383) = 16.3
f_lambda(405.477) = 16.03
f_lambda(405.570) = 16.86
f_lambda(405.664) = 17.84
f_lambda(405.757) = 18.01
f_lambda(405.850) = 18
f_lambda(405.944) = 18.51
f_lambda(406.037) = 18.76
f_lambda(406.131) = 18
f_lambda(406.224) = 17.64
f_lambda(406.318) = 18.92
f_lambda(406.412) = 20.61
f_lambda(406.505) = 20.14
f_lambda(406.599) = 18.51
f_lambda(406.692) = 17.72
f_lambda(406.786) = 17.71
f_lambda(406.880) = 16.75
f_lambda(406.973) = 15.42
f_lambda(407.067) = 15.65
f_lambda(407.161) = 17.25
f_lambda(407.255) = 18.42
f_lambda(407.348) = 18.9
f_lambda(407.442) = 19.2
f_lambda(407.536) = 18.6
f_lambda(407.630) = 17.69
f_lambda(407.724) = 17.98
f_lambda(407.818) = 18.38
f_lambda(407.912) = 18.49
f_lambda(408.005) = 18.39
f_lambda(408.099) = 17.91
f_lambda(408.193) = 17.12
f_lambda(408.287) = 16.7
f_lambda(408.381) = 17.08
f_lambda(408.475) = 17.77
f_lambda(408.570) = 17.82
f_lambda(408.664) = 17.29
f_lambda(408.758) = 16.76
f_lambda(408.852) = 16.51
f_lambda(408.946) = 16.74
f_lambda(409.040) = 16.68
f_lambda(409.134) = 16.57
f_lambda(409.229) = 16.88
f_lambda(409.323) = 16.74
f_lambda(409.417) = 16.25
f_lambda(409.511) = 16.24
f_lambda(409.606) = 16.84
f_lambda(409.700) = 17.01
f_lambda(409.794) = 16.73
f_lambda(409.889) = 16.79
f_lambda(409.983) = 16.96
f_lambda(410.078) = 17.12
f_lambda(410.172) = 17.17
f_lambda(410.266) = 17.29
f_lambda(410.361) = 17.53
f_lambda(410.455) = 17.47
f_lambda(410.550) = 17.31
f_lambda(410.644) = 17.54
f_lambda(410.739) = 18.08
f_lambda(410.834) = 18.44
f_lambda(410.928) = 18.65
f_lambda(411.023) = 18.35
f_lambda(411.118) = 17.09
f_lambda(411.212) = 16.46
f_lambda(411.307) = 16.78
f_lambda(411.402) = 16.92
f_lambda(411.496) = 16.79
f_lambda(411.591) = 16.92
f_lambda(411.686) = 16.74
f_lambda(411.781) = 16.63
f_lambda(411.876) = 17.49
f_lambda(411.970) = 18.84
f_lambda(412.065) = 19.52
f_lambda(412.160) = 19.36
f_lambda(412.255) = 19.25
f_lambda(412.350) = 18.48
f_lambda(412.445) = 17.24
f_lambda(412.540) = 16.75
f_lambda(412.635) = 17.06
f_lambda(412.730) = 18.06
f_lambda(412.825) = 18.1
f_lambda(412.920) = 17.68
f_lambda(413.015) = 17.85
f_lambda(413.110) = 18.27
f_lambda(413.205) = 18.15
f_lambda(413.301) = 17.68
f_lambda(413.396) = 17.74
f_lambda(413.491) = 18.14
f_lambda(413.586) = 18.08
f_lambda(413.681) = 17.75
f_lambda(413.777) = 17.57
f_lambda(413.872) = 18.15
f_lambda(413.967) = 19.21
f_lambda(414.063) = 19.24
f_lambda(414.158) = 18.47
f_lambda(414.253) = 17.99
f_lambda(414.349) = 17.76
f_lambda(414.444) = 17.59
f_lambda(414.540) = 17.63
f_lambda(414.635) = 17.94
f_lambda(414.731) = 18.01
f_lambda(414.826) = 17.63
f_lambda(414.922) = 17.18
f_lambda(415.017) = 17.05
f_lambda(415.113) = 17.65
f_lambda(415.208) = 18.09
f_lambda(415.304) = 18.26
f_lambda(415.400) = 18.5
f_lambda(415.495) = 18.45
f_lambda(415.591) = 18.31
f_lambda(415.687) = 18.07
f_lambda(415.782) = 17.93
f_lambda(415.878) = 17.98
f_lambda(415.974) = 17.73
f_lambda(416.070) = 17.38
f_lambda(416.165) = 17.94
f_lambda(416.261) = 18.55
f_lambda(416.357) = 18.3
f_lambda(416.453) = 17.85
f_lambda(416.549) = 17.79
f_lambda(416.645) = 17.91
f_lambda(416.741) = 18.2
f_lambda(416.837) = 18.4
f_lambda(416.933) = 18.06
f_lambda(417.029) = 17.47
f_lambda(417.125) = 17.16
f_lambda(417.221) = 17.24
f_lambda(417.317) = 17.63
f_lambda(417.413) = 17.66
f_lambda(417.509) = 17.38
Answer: 0.15 nm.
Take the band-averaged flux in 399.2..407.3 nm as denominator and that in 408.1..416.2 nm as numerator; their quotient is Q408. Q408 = 0.96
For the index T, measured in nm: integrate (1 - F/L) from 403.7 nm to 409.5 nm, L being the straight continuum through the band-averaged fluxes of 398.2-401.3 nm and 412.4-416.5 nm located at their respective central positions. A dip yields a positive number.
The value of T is 0.265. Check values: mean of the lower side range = 19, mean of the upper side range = 17.9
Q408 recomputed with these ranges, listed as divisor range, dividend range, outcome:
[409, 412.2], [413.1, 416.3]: 1.04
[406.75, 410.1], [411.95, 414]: 1.05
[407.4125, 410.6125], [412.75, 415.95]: 1.04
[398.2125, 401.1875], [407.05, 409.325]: 0.92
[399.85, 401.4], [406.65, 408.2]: 0.95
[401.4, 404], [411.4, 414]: 0.99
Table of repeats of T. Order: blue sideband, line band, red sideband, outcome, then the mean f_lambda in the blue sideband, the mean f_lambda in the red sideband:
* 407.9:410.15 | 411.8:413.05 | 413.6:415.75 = -0.03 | 17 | 18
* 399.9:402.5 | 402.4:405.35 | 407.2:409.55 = 0.06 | 18.7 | 17.5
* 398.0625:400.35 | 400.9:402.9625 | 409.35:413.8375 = 0.01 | 19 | 17.6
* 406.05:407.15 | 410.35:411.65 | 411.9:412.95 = 0.05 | 17.9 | 18.2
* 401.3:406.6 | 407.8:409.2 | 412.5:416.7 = 0.06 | 18.1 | 17.9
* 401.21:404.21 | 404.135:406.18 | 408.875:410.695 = -0.02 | 18.1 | 16.9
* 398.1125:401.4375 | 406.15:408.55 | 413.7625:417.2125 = 0.07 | 18.9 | 18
